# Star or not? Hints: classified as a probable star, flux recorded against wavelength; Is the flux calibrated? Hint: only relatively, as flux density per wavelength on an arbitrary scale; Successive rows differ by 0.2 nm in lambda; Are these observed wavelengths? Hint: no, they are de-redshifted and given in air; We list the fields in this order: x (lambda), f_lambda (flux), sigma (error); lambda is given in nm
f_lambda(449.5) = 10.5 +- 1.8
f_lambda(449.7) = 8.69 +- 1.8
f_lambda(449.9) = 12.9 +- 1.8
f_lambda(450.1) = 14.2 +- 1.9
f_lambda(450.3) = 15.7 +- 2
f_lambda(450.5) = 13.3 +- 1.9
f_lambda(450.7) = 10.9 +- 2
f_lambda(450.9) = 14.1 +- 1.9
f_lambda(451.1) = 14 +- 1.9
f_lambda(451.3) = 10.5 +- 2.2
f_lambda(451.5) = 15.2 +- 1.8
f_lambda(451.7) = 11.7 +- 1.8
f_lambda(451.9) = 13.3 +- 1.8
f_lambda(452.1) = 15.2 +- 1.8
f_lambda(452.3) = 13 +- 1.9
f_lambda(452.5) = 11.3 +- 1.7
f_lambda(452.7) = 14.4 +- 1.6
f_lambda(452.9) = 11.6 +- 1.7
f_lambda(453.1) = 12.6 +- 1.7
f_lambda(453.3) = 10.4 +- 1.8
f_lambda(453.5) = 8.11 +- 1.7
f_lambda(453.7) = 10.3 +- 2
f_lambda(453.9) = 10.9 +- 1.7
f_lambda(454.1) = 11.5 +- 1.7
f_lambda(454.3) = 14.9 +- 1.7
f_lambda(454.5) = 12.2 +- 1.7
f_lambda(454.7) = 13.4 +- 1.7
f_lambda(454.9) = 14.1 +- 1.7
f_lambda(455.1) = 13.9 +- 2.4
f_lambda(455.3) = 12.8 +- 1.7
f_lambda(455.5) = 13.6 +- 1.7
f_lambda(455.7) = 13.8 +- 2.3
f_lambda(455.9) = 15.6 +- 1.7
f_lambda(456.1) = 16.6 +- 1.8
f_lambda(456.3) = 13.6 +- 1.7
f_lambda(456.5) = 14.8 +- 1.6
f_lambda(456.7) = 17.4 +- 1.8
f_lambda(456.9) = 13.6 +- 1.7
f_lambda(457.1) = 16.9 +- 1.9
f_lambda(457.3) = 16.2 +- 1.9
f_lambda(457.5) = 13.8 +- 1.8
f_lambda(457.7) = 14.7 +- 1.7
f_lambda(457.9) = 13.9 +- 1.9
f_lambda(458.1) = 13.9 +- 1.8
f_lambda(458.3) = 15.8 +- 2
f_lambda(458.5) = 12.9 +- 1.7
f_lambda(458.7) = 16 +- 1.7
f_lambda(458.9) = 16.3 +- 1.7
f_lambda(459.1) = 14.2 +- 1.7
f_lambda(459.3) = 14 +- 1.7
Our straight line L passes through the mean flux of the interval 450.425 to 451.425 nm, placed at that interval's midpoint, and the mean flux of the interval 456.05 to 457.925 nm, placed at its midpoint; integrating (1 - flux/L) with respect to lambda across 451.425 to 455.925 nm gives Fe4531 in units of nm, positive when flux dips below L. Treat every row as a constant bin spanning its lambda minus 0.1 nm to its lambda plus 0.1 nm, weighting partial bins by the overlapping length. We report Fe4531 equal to 0.340 nm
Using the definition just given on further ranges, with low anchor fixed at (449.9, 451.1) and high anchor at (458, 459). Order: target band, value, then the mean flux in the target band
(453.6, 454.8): 0.17 nm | 12.2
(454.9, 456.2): 0.01 nm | 14.4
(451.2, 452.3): 0.05 nm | 13.2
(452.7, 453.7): 0.22 nm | 11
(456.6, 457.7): -0.06 nm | 15.5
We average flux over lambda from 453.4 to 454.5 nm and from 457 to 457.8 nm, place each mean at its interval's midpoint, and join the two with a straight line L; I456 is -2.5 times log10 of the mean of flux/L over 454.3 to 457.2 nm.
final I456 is -0.08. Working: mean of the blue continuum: 11.2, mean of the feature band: 14.5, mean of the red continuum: 15.4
